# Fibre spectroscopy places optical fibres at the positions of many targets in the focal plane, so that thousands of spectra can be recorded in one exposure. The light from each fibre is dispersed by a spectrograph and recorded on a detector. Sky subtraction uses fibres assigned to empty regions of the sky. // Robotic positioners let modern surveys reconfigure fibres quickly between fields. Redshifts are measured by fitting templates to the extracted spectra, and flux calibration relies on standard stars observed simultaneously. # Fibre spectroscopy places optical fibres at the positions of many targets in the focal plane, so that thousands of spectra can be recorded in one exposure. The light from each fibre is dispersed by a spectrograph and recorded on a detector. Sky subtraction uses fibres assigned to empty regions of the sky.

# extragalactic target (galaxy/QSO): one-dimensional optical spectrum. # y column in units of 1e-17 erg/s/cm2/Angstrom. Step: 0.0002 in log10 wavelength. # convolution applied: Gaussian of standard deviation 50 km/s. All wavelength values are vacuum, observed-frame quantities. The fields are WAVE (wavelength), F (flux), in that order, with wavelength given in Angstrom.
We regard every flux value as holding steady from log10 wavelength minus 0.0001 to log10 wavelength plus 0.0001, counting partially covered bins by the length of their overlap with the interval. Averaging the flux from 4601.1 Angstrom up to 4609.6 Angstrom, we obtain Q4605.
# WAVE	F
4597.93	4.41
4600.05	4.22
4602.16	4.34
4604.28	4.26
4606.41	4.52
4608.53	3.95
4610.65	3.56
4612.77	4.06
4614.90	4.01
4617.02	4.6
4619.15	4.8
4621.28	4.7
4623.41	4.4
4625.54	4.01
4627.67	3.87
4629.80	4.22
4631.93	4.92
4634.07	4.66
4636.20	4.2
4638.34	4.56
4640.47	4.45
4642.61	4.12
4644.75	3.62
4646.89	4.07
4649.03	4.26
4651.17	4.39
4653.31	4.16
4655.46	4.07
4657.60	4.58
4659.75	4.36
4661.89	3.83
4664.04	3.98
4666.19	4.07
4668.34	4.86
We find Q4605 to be 4.27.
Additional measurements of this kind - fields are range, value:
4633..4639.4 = 4.47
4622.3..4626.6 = 4.21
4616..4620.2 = 4.7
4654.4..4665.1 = 4.17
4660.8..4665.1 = 3.91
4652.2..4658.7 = 4.27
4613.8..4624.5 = 4.5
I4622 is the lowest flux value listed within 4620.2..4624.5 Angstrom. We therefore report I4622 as 4.4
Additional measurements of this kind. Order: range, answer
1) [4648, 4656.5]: 4.07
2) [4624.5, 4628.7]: 3.87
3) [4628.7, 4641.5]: 4.2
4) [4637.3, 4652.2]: 3.62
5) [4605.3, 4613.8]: 3.56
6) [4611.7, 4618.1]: 4.01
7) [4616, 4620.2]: 4.6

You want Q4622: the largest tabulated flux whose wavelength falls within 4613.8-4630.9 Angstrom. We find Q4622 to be 4.8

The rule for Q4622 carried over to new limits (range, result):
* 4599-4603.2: 4.34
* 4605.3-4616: 4.52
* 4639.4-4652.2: 4.45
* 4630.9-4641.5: 4.92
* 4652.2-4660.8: 4.58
